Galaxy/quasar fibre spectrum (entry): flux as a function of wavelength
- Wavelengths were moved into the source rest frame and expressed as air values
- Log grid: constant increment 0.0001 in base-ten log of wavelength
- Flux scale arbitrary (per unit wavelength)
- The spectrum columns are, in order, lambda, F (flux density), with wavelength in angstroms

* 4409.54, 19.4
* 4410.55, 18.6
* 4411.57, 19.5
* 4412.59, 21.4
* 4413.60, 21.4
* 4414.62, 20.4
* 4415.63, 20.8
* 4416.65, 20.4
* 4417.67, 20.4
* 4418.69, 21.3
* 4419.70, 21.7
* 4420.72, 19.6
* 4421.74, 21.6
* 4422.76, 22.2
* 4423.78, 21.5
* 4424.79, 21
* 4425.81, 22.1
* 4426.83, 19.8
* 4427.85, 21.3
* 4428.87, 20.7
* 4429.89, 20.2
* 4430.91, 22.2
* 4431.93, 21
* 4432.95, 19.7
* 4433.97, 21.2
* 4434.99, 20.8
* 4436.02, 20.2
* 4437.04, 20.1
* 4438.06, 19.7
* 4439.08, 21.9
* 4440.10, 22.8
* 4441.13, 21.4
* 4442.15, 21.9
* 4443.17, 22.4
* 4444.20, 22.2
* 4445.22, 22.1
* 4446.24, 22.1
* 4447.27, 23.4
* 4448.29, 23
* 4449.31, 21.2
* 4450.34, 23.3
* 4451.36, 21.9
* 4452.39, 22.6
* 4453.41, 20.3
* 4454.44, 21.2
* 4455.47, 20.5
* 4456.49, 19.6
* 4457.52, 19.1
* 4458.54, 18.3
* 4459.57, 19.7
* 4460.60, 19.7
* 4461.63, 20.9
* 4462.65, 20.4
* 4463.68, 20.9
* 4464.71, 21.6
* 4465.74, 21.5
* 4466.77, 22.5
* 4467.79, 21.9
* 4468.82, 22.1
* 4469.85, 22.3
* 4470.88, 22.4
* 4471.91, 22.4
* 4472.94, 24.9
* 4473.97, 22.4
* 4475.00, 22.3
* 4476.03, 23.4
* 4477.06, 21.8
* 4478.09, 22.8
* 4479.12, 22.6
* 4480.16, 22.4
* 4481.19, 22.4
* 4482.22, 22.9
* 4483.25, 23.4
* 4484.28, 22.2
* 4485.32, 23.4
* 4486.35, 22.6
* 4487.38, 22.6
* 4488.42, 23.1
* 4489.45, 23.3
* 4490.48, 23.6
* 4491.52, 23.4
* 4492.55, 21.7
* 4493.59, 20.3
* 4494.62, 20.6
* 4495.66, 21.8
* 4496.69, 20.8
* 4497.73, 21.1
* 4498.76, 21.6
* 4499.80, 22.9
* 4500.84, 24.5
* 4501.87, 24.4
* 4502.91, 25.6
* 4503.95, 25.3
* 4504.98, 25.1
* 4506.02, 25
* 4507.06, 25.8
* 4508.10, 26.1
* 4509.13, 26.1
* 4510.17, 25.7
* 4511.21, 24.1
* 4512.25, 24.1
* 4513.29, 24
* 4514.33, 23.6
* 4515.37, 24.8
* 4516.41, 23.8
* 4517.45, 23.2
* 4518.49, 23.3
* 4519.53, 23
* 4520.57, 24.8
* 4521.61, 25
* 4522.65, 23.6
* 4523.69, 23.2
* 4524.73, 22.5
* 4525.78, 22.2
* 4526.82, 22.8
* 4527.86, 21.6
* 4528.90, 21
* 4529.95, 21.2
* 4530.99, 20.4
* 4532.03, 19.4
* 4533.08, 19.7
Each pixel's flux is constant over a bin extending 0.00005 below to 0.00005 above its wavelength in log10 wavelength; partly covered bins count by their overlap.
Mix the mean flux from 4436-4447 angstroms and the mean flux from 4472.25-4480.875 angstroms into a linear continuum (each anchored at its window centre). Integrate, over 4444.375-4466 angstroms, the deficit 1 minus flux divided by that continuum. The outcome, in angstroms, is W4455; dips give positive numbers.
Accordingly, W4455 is 0.93 angstroms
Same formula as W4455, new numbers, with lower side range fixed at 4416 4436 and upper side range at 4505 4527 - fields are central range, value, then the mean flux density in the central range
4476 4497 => 0.6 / 22.4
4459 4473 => 0.5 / 21.5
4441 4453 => -0.3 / 22.3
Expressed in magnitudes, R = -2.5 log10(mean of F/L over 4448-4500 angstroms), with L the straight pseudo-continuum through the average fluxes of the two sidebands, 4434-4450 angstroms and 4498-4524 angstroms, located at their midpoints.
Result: 0.050 mag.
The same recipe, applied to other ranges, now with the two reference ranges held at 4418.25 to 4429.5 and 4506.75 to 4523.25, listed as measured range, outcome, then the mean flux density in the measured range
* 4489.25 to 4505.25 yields 0.04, 22.8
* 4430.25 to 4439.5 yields 0.04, 20.7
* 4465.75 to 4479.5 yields 0.02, 22.6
